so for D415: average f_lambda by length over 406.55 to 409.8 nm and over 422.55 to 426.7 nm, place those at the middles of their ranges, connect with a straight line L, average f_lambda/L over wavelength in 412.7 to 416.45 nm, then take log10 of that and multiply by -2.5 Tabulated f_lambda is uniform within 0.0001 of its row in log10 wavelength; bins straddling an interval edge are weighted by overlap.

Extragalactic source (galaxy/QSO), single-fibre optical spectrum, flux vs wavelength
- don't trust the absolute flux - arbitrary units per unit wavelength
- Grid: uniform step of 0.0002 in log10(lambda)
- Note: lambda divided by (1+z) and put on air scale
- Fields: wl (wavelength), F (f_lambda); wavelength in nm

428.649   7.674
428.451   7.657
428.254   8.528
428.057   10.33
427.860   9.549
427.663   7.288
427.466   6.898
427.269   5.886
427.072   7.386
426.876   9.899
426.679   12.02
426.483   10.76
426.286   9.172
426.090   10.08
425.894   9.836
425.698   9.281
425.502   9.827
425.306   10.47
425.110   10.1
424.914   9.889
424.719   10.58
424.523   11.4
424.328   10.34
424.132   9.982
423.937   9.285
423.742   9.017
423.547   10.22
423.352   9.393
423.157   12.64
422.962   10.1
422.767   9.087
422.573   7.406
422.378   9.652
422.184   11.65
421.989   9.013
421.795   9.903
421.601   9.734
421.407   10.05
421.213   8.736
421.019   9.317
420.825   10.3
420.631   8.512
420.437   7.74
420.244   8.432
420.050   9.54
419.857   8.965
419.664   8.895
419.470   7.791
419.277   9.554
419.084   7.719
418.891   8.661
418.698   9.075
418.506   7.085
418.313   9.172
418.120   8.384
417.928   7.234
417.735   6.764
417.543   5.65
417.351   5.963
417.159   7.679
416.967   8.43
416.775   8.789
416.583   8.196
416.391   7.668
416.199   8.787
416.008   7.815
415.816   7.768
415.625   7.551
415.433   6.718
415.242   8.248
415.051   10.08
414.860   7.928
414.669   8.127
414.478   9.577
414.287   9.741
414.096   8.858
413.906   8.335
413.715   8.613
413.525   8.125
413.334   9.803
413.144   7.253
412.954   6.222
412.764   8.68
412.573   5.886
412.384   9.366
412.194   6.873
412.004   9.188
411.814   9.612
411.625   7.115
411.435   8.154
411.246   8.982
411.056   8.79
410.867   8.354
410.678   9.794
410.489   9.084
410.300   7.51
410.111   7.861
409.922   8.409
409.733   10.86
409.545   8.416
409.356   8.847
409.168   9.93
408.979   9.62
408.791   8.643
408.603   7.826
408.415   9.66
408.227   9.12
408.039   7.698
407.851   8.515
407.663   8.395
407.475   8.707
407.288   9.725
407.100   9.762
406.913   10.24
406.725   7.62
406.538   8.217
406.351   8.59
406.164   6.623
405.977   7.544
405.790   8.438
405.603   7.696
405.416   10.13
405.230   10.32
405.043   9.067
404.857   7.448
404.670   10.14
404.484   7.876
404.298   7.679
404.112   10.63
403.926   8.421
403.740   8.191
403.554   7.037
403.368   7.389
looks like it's 0.14 mag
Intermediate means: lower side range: 9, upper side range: 10.1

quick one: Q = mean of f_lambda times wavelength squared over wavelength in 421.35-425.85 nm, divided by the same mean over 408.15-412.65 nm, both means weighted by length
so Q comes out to 1.2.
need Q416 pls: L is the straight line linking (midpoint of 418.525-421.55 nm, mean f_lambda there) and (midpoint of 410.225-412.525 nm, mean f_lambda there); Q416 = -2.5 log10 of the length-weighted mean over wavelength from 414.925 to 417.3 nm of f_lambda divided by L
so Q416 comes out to 0.08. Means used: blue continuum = 8.53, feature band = 8.1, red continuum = 8.85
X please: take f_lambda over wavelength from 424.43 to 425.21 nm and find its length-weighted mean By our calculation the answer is 10.5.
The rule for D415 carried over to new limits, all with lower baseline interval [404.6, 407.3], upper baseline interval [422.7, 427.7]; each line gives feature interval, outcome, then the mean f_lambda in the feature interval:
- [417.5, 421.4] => 0.11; 8.45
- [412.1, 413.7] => 0.16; 7.82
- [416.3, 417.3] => 0.15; 8.06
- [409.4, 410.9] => 0.02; 8.81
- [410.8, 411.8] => 0.08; 8.39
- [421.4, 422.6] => -0.02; 9.73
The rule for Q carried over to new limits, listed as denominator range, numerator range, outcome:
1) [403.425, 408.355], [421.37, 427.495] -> 1.24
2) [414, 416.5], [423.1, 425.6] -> 1.27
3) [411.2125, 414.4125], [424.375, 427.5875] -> 1.23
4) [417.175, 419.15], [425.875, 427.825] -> 1.22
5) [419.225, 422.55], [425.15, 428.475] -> 1.02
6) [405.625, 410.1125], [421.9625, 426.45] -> 1.23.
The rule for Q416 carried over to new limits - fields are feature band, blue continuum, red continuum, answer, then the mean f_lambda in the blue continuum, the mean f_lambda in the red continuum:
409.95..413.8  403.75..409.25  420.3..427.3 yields 0.10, 8.76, 9.71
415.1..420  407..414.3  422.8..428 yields 0.14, 8.61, 9.66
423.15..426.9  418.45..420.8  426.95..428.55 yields -0.24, 8.58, 7.97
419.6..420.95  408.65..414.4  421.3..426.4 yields 0.07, 8.56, 9.93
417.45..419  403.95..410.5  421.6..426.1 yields 0.23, 8.76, 9.96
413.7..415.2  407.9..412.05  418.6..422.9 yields 0.00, 8.79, 9.09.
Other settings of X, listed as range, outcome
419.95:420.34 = 8.98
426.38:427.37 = 9.18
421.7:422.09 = 9.47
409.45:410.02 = 9.22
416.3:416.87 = 8.22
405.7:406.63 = 7.88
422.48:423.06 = 8.88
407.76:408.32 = 8.44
